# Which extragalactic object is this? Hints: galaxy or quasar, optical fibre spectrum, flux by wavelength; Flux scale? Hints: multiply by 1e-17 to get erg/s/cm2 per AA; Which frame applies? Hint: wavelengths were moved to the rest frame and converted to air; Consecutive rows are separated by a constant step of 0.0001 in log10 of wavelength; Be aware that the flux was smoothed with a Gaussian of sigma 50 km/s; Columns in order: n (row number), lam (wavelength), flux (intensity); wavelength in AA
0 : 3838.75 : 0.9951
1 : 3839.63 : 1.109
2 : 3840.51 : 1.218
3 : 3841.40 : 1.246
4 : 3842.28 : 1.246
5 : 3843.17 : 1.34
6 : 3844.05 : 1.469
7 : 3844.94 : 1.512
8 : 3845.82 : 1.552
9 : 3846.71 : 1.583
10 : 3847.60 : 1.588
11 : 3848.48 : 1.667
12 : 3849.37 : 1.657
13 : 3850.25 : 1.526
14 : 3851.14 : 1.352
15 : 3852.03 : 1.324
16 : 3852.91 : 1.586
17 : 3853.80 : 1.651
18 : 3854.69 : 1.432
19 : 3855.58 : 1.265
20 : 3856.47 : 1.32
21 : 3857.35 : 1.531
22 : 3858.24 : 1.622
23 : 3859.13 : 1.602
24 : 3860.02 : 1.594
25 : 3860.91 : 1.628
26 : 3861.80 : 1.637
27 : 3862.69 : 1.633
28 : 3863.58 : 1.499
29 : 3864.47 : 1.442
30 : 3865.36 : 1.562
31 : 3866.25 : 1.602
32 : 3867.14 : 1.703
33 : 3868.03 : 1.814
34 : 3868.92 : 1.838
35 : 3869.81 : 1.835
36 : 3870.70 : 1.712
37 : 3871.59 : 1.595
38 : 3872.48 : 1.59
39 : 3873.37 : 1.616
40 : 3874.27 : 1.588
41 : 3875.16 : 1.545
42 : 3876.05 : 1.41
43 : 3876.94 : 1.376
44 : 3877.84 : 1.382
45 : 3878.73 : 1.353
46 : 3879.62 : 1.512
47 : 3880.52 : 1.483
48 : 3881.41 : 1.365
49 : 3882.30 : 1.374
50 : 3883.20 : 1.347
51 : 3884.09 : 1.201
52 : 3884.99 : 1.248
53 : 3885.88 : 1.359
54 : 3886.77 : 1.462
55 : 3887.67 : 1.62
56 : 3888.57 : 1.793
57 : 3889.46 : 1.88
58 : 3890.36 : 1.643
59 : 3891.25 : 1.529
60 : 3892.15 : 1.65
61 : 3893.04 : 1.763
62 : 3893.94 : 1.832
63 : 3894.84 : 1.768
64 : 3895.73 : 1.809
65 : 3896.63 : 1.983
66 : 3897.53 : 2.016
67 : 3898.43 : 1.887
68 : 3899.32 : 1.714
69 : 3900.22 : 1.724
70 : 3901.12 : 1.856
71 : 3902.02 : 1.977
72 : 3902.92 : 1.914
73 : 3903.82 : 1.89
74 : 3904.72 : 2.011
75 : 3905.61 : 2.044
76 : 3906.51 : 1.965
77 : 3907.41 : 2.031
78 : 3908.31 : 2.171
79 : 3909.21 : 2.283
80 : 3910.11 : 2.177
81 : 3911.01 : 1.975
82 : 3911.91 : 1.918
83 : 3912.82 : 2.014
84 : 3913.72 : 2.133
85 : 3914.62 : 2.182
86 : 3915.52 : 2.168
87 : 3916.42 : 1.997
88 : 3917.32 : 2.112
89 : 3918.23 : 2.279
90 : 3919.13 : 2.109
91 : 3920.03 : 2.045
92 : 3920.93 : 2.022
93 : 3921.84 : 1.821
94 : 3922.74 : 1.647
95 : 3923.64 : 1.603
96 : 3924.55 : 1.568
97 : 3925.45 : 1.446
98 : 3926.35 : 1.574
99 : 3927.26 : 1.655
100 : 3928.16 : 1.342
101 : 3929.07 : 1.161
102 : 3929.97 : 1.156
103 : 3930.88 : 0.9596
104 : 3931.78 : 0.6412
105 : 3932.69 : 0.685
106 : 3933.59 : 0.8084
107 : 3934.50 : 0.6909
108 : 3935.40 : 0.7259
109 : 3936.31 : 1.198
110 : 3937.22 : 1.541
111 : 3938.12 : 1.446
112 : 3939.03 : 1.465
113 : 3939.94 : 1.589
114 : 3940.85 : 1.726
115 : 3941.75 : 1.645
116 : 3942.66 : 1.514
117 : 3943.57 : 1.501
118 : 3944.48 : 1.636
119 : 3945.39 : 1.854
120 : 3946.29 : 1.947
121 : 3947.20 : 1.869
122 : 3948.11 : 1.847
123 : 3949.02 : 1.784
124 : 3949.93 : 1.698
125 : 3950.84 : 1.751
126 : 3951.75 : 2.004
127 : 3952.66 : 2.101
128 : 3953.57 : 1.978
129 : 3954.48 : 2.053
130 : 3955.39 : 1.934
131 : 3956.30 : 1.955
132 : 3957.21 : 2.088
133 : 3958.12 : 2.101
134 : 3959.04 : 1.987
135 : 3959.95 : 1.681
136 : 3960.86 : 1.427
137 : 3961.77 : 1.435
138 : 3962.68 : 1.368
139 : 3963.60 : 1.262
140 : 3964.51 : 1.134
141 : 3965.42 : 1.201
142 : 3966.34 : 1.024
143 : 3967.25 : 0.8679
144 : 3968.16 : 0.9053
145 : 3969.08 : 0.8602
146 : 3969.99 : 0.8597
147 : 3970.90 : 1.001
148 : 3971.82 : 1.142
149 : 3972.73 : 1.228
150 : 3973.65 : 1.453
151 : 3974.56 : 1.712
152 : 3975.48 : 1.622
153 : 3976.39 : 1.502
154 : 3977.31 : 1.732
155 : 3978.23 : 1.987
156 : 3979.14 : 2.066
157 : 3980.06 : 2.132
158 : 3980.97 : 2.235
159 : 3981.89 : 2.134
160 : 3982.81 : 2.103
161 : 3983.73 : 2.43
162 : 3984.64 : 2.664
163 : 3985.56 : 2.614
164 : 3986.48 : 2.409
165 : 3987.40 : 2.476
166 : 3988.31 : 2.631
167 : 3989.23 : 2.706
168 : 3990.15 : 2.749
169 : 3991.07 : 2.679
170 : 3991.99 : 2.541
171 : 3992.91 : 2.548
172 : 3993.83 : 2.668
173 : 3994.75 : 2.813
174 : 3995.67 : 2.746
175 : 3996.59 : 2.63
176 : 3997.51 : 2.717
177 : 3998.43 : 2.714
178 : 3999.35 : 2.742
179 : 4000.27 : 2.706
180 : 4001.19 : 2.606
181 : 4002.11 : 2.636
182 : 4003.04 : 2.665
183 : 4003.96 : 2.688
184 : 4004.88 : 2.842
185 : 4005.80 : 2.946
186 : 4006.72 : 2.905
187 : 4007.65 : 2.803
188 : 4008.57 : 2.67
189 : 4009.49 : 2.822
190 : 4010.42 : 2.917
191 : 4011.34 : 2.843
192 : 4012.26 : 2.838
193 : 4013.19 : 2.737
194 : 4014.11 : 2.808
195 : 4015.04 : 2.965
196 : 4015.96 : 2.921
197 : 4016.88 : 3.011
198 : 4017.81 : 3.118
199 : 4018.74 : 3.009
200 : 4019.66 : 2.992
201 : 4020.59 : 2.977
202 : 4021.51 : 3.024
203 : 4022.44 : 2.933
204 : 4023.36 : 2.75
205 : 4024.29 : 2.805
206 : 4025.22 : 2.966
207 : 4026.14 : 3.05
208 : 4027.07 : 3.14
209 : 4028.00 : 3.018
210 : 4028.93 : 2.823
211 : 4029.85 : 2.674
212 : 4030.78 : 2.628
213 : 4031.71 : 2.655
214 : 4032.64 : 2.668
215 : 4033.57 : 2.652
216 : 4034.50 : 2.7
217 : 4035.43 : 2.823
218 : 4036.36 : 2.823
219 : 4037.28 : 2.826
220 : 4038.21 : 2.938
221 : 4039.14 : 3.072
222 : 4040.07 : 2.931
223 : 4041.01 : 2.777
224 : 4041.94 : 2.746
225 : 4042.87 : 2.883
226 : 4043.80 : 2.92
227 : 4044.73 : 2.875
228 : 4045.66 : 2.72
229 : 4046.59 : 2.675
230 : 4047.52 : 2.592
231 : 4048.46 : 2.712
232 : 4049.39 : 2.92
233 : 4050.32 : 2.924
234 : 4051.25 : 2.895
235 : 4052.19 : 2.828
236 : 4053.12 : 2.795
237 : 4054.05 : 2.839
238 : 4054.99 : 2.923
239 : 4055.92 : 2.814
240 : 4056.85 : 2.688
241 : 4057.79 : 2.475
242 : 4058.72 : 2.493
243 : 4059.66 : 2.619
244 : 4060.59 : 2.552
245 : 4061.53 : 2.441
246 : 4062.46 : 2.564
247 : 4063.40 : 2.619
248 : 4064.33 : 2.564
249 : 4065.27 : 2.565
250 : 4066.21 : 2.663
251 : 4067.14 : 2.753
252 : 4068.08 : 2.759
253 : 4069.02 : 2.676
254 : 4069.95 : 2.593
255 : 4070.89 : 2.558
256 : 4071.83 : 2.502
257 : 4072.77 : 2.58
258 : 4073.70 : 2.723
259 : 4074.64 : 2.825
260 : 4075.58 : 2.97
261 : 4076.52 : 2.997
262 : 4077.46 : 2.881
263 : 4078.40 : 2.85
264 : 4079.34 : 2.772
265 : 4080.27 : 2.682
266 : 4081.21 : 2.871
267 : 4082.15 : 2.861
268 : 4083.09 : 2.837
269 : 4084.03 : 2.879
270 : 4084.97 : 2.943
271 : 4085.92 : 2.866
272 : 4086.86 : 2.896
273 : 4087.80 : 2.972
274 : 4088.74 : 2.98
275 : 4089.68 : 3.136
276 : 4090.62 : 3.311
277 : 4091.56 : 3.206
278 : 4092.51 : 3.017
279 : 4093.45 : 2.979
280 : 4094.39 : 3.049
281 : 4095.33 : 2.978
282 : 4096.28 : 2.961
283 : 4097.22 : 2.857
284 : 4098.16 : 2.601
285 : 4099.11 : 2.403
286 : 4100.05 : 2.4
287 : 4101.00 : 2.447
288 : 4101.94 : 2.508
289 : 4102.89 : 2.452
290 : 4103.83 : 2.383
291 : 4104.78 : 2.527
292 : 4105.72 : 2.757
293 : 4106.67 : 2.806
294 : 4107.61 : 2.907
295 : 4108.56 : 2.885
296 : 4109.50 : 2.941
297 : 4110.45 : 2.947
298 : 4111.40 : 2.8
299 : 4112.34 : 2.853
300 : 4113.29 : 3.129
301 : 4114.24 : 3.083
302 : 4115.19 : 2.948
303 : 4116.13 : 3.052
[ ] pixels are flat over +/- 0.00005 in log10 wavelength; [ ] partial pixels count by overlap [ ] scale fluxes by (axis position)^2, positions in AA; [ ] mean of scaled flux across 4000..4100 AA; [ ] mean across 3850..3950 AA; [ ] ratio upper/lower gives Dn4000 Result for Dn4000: 1.85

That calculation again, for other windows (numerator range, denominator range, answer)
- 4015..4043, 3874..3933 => 1.80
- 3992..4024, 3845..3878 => 1.94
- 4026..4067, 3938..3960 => 1.60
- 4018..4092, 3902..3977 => 1.84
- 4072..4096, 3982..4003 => 1.17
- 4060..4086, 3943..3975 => 1.85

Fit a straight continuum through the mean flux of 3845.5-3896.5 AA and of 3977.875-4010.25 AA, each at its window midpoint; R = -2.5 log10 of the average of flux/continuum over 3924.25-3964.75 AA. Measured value 0.38 mag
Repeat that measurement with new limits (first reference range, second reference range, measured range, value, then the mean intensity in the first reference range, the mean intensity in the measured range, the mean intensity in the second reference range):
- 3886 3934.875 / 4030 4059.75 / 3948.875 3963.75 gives 0.16 mag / 1.74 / 1.81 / 2.78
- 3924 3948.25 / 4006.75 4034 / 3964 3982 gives 0.39 mag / 1.37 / 1.43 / 2.87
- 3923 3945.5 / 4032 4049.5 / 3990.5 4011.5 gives -0.21 mag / 1.32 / 2.73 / 2.8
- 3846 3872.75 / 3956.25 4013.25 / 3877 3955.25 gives 0.09 mag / 1.58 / 1.68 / 2.15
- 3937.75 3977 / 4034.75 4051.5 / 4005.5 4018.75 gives -0.21 mag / 1.56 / 2.88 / 2.83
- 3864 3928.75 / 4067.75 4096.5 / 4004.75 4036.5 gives -0.15 mag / 1.75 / 2.86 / 2.87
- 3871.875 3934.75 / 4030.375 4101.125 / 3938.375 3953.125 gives 0.13 mag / 1.67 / 1.74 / 2.78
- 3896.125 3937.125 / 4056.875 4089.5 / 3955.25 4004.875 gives 0.06 mag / 1.71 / 2.03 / 2.73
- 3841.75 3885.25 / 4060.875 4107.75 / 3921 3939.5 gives 0.43 mag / 1.52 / 1.27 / 2.76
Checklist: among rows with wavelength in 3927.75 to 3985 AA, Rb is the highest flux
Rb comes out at 2.664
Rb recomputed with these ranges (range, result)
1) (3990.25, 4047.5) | 3.14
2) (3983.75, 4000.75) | 2.813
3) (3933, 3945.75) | 1.854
